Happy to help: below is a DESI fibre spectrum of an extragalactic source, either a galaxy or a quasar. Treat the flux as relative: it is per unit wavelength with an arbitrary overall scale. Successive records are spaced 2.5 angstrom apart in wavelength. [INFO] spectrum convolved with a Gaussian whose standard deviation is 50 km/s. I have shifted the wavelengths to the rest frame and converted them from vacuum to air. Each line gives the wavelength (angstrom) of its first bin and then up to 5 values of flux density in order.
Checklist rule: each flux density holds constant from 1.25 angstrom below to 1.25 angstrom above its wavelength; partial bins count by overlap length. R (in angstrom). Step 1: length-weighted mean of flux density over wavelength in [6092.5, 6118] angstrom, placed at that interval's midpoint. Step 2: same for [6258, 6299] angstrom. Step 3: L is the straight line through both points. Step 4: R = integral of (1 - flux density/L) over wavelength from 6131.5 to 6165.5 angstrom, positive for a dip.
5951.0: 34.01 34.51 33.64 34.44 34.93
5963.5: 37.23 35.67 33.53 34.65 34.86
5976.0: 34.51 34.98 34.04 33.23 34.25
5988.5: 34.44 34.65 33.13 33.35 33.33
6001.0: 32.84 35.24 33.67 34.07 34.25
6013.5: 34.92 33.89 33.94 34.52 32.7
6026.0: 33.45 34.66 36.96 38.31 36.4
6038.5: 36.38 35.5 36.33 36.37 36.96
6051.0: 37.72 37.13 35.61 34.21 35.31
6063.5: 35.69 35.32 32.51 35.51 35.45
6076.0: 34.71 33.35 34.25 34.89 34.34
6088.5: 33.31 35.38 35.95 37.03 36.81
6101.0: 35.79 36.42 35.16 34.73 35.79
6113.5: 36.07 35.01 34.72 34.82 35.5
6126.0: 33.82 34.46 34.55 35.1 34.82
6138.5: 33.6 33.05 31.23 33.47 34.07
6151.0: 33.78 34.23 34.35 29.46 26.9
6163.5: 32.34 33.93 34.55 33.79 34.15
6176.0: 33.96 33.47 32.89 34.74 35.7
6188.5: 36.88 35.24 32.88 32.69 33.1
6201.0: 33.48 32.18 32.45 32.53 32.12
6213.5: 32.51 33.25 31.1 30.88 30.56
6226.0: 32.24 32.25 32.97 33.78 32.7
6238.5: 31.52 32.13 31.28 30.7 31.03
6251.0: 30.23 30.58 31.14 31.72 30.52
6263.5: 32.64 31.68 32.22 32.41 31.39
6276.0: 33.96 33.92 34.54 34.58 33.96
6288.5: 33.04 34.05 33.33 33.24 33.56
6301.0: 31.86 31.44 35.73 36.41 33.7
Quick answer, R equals 2.2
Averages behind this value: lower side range 35.8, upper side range 33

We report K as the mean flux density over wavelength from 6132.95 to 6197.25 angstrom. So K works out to 33.5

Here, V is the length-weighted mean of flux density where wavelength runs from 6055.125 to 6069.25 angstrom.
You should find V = 34.8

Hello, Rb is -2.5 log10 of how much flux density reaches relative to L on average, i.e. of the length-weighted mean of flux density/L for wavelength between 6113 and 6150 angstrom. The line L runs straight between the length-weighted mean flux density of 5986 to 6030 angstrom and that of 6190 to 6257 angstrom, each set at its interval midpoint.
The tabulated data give -0.04 mag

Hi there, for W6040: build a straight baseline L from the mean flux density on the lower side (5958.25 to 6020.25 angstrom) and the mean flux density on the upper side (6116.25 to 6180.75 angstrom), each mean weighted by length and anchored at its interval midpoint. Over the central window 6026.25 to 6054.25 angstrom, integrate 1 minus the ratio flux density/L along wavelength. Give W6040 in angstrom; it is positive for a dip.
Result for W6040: -2.0 angstrom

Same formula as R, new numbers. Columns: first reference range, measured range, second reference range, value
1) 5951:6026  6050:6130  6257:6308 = -3.3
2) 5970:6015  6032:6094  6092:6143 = -1.4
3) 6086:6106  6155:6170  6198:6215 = 0.9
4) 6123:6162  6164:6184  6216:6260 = -0.7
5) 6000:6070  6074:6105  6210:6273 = -0.8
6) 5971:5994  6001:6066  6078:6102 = -1.1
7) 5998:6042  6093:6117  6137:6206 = -1.4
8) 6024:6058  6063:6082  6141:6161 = 0.3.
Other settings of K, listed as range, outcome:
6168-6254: 32.8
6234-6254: 31.4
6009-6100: 35.3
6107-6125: 35.2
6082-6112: 35.5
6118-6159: 33.9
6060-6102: 35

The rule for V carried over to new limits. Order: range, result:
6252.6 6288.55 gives 32.6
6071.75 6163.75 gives 34.3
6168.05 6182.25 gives 33.8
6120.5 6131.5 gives 34.6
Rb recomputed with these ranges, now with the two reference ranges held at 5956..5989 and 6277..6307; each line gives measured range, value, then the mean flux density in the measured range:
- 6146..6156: 0.00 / 34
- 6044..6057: -0.07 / 36.8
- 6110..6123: -0.03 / 35.3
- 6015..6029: 0.02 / 33.8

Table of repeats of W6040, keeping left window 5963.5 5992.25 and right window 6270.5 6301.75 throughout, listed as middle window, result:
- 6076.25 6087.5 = 0.0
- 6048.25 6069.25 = -0.8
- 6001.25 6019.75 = 0.1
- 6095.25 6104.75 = -0.7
